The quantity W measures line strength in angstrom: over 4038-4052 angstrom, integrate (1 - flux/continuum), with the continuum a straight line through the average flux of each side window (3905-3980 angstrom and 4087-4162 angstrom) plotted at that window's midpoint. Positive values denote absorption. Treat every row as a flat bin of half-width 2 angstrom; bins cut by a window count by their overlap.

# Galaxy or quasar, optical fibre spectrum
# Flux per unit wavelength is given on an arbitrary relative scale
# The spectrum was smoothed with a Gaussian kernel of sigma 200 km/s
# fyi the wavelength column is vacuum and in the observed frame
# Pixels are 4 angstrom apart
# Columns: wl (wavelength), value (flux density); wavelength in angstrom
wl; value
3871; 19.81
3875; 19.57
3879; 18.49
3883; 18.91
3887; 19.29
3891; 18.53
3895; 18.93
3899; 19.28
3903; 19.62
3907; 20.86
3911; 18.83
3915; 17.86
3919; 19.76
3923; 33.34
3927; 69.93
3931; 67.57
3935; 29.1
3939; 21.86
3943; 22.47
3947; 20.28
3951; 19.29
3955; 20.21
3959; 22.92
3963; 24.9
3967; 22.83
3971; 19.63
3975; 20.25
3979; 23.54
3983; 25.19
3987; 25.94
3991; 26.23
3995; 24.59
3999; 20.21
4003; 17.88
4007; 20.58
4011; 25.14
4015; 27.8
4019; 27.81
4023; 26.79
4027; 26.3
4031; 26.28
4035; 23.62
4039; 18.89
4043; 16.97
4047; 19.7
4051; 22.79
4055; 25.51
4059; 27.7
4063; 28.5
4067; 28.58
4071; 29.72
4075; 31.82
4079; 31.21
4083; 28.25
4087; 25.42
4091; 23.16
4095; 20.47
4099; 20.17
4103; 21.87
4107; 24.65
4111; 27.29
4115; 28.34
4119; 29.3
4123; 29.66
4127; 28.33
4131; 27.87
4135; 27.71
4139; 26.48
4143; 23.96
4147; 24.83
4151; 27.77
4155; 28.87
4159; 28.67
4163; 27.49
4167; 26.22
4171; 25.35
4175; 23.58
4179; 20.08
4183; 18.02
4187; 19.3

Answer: 3.8 angstrom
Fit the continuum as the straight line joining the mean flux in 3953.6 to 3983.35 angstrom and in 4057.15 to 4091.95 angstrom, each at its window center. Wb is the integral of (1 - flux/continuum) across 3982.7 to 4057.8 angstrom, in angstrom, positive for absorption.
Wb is 4.79 angstrom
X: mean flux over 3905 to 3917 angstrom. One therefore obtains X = 19.2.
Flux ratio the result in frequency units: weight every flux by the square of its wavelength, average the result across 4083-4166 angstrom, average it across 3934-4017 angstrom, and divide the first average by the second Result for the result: 1.23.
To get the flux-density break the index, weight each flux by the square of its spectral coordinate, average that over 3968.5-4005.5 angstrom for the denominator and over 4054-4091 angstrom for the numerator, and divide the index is 1.31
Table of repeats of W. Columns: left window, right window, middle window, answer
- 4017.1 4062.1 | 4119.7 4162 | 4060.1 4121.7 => -2.3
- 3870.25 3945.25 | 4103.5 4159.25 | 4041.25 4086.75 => 0.7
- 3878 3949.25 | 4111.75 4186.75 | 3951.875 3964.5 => 2.0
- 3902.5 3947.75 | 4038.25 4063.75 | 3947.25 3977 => 7.4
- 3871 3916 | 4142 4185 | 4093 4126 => -2.0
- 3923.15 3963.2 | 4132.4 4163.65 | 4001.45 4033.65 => 5.7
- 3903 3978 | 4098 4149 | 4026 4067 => 4.3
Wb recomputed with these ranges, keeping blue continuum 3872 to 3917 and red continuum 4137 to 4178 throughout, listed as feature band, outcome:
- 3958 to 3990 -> -3.0 angstrom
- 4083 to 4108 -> 1.5 angstrom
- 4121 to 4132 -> -1.5 angstrom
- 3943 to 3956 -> 0.2 angstrom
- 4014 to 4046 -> -1.9 angstrom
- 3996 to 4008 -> 1.1 angstrom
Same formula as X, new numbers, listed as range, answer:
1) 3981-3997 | 25.5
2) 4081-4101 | 23.5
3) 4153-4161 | 28.8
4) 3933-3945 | 24.5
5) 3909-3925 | 22.4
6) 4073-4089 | 29.2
